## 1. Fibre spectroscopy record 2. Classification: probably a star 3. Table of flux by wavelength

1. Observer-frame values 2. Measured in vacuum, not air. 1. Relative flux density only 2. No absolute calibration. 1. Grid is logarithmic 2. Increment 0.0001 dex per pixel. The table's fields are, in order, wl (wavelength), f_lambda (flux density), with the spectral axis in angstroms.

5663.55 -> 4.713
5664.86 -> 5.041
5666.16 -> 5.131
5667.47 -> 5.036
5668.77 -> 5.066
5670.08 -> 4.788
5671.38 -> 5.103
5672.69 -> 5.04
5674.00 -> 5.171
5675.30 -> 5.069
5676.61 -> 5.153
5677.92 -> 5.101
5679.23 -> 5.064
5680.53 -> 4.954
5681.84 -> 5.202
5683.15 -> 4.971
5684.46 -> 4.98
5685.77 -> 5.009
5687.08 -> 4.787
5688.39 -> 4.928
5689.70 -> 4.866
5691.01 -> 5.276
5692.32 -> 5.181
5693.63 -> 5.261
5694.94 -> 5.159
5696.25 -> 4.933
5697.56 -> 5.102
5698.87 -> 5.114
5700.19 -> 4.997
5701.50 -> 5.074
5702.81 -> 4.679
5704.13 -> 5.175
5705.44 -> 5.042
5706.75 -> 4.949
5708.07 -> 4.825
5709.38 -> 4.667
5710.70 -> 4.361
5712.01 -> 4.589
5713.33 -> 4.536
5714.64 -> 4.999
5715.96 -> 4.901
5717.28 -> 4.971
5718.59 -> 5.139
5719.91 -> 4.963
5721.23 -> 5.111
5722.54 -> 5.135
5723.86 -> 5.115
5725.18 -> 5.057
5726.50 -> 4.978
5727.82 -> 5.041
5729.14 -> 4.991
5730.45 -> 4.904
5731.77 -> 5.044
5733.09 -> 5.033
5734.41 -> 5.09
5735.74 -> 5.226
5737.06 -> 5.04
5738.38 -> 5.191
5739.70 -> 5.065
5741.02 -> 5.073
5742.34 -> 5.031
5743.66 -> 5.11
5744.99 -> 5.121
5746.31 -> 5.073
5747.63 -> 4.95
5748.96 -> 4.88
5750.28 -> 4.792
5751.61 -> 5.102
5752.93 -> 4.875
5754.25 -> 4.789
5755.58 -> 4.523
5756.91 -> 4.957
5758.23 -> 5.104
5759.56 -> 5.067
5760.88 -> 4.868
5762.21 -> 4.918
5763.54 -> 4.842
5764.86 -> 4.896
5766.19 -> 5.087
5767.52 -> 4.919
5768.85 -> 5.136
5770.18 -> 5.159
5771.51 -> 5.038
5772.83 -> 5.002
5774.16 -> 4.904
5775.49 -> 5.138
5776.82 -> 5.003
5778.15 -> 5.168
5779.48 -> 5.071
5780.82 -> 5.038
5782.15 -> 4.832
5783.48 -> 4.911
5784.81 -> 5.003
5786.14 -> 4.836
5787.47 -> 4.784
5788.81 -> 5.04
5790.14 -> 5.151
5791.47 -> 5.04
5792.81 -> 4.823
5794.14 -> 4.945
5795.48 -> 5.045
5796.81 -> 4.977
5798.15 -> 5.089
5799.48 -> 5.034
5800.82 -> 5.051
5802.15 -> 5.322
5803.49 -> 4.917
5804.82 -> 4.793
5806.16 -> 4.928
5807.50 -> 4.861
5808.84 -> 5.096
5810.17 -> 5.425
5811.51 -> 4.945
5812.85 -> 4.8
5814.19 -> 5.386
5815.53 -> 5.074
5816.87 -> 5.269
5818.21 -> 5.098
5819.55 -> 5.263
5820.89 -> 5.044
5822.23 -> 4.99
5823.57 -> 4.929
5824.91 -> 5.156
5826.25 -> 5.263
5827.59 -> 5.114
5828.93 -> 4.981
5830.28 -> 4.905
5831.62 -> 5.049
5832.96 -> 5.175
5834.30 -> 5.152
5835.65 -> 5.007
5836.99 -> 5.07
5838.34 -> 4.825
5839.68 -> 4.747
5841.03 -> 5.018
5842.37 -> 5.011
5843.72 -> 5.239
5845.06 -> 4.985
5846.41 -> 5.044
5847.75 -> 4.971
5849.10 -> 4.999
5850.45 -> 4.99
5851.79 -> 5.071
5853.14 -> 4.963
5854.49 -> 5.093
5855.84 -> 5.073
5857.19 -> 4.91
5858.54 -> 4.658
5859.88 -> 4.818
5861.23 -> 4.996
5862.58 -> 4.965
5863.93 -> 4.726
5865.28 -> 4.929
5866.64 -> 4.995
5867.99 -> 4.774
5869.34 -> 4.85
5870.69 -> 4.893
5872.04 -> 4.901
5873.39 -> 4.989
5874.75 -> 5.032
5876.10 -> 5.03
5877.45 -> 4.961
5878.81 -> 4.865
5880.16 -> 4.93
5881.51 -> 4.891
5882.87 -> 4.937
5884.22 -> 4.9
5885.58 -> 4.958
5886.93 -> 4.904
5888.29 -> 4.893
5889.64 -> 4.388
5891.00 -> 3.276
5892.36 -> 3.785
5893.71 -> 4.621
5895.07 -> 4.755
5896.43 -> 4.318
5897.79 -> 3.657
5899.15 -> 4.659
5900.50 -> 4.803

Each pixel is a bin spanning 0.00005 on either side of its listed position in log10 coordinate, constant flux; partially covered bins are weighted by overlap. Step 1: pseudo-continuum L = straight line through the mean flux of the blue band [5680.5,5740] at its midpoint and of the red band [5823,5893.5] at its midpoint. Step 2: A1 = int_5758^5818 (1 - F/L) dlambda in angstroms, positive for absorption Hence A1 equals -0.88 angstroms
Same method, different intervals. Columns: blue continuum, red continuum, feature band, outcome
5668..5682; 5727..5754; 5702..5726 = 0.66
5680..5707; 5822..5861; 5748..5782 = 0.35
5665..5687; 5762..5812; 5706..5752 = 0.49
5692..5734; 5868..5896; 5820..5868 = -2.06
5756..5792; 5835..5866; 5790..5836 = -0.76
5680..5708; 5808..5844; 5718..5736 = -0.06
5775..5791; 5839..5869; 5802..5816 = -0.16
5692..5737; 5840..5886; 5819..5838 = -0.44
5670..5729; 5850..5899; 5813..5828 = -0.92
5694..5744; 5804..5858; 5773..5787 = 0.08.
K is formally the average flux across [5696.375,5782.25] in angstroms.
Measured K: 4.98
